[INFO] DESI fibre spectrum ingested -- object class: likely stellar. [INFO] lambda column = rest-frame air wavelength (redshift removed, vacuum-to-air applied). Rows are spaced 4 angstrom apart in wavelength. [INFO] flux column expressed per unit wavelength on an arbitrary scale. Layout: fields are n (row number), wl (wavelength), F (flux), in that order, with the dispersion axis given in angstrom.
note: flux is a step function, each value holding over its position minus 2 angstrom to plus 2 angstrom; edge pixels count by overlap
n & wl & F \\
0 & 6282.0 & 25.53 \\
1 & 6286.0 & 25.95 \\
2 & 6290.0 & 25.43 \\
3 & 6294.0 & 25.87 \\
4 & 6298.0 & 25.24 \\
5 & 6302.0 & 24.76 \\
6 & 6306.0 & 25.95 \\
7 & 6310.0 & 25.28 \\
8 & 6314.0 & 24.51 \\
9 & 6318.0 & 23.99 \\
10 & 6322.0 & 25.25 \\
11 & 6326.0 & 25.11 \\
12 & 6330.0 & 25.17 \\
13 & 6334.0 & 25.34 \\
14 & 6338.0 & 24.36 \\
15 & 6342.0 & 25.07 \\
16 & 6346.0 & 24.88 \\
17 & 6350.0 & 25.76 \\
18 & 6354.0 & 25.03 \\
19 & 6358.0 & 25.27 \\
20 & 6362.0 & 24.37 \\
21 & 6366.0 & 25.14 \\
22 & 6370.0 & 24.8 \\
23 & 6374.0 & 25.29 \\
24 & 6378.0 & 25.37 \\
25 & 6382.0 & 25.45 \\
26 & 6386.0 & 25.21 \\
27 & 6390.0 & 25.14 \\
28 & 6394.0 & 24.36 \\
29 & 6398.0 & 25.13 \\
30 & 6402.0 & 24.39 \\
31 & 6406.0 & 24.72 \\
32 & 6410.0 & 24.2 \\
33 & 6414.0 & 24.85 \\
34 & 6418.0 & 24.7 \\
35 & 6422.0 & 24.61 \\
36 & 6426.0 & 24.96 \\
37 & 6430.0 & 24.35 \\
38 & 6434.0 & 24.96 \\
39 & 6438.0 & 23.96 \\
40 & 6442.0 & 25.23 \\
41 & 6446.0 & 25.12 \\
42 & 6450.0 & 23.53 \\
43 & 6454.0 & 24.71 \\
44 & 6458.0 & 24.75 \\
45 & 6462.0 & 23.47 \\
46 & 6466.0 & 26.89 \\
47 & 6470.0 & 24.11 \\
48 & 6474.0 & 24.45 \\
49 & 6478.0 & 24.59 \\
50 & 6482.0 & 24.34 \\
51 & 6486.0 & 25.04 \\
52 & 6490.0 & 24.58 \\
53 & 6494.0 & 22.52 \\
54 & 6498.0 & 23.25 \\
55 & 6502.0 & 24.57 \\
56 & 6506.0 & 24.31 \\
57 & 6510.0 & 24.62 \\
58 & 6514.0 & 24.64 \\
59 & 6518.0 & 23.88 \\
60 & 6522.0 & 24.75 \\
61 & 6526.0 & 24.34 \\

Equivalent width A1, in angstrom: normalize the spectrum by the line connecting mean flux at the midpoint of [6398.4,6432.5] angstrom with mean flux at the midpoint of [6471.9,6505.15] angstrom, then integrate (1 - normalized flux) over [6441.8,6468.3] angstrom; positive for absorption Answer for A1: -0.4 angstrom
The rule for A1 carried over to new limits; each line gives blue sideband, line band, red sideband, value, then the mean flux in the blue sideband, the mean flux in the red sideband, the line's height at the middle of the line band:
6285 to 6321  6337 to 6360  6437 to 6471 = 0.0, 25.2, 24.7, 25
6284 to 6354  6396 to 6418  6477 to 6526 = 0.1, 25.2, 24.3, 24.7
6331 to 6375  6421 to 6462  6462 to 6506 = 0.1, 25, 24.4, 24.6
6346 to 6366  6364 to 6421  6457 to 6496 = 0.0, 25.1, 24.5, 24.9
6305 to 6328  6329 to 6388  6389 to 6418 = -0.6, 25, 24.7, 24.8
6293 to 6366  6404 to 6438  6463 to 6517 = 0.1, 25.1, 24.4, 24.7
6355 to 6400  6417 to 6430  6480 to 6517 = 0.0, 25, 24.2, 24.7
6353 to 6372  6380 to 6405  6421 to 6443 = -0.1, 24.9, 24.7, 24.8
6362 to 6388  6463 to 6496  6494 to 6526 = -0.2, 25.1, 24.2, 24.4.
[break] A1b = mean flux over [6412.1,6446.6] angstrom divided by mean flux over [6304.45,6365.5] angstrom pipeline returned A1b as 0.99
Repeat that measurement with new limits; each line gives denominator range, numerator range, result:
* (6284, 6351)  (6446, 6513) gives 0.97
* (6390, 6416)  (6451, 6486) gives 1.00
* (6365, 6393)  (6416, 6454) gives 0.98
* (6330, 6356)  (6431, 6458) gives 0.98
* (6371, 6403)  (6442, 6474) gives 0.98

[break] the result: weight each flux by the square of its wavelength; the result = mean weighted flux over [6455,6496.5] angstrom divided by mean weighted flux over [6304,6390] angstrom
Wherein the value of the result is 1.0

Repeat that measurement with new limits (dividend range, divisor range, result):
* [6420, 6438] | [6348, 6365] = 1.00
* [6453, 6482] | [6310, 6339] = 1.04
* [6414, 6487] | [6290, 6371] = 1.02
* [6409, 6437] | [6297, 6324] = 1.02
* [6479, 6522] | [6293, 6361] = 1.02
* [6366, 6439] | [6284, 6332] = 1.01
